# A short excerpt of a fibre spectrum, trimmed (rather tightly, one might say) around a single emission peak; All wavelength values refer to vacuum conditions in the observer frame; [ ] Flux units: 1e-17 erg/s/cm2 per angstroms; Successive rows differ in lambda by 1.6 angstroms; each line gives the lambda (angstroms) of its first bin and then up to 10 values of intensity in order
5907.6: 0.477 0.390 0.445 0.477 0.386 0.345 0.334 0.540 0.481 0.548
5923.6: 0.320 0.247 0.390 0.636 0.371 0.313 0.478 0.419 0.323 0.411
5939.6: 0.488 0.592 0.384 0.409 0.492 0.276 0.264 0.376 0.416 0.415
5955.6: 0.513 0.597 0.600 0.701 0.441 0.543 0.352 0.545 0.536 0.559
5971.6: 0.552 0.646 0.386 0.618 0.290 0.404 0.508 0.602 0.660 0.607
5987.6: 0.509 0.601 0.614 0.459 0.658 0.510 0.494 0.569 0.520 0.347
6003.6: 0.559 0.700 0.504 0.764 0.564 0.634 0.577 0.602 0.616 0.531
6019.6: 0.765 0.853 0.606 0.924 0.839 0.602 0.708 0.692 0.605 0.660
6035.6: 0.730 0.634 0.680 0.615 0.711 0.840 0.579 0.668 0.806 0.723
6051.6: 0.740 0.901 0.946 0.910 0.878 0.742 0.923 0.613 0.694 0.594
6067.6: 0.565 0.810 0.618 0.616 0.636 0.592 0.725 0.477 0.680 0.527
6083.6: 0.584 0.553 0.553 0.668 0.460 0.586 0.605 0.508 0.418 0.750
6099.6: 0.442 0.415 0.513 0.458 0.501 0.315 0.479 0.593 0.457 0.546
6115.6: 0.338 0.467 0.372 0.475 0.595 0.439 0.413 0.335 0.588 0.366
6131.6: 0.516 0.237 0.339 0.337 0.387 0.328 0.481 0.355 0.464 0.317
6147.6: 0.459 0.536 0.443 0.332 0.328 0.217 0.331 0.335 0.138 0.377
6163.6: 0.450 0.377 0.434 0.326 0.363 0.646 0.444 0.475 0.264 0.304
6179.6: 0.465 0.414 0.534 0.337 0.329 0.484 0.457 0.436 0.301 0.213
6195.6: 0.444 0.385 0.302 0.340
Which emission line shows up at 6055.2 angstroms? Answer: C III] 1909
